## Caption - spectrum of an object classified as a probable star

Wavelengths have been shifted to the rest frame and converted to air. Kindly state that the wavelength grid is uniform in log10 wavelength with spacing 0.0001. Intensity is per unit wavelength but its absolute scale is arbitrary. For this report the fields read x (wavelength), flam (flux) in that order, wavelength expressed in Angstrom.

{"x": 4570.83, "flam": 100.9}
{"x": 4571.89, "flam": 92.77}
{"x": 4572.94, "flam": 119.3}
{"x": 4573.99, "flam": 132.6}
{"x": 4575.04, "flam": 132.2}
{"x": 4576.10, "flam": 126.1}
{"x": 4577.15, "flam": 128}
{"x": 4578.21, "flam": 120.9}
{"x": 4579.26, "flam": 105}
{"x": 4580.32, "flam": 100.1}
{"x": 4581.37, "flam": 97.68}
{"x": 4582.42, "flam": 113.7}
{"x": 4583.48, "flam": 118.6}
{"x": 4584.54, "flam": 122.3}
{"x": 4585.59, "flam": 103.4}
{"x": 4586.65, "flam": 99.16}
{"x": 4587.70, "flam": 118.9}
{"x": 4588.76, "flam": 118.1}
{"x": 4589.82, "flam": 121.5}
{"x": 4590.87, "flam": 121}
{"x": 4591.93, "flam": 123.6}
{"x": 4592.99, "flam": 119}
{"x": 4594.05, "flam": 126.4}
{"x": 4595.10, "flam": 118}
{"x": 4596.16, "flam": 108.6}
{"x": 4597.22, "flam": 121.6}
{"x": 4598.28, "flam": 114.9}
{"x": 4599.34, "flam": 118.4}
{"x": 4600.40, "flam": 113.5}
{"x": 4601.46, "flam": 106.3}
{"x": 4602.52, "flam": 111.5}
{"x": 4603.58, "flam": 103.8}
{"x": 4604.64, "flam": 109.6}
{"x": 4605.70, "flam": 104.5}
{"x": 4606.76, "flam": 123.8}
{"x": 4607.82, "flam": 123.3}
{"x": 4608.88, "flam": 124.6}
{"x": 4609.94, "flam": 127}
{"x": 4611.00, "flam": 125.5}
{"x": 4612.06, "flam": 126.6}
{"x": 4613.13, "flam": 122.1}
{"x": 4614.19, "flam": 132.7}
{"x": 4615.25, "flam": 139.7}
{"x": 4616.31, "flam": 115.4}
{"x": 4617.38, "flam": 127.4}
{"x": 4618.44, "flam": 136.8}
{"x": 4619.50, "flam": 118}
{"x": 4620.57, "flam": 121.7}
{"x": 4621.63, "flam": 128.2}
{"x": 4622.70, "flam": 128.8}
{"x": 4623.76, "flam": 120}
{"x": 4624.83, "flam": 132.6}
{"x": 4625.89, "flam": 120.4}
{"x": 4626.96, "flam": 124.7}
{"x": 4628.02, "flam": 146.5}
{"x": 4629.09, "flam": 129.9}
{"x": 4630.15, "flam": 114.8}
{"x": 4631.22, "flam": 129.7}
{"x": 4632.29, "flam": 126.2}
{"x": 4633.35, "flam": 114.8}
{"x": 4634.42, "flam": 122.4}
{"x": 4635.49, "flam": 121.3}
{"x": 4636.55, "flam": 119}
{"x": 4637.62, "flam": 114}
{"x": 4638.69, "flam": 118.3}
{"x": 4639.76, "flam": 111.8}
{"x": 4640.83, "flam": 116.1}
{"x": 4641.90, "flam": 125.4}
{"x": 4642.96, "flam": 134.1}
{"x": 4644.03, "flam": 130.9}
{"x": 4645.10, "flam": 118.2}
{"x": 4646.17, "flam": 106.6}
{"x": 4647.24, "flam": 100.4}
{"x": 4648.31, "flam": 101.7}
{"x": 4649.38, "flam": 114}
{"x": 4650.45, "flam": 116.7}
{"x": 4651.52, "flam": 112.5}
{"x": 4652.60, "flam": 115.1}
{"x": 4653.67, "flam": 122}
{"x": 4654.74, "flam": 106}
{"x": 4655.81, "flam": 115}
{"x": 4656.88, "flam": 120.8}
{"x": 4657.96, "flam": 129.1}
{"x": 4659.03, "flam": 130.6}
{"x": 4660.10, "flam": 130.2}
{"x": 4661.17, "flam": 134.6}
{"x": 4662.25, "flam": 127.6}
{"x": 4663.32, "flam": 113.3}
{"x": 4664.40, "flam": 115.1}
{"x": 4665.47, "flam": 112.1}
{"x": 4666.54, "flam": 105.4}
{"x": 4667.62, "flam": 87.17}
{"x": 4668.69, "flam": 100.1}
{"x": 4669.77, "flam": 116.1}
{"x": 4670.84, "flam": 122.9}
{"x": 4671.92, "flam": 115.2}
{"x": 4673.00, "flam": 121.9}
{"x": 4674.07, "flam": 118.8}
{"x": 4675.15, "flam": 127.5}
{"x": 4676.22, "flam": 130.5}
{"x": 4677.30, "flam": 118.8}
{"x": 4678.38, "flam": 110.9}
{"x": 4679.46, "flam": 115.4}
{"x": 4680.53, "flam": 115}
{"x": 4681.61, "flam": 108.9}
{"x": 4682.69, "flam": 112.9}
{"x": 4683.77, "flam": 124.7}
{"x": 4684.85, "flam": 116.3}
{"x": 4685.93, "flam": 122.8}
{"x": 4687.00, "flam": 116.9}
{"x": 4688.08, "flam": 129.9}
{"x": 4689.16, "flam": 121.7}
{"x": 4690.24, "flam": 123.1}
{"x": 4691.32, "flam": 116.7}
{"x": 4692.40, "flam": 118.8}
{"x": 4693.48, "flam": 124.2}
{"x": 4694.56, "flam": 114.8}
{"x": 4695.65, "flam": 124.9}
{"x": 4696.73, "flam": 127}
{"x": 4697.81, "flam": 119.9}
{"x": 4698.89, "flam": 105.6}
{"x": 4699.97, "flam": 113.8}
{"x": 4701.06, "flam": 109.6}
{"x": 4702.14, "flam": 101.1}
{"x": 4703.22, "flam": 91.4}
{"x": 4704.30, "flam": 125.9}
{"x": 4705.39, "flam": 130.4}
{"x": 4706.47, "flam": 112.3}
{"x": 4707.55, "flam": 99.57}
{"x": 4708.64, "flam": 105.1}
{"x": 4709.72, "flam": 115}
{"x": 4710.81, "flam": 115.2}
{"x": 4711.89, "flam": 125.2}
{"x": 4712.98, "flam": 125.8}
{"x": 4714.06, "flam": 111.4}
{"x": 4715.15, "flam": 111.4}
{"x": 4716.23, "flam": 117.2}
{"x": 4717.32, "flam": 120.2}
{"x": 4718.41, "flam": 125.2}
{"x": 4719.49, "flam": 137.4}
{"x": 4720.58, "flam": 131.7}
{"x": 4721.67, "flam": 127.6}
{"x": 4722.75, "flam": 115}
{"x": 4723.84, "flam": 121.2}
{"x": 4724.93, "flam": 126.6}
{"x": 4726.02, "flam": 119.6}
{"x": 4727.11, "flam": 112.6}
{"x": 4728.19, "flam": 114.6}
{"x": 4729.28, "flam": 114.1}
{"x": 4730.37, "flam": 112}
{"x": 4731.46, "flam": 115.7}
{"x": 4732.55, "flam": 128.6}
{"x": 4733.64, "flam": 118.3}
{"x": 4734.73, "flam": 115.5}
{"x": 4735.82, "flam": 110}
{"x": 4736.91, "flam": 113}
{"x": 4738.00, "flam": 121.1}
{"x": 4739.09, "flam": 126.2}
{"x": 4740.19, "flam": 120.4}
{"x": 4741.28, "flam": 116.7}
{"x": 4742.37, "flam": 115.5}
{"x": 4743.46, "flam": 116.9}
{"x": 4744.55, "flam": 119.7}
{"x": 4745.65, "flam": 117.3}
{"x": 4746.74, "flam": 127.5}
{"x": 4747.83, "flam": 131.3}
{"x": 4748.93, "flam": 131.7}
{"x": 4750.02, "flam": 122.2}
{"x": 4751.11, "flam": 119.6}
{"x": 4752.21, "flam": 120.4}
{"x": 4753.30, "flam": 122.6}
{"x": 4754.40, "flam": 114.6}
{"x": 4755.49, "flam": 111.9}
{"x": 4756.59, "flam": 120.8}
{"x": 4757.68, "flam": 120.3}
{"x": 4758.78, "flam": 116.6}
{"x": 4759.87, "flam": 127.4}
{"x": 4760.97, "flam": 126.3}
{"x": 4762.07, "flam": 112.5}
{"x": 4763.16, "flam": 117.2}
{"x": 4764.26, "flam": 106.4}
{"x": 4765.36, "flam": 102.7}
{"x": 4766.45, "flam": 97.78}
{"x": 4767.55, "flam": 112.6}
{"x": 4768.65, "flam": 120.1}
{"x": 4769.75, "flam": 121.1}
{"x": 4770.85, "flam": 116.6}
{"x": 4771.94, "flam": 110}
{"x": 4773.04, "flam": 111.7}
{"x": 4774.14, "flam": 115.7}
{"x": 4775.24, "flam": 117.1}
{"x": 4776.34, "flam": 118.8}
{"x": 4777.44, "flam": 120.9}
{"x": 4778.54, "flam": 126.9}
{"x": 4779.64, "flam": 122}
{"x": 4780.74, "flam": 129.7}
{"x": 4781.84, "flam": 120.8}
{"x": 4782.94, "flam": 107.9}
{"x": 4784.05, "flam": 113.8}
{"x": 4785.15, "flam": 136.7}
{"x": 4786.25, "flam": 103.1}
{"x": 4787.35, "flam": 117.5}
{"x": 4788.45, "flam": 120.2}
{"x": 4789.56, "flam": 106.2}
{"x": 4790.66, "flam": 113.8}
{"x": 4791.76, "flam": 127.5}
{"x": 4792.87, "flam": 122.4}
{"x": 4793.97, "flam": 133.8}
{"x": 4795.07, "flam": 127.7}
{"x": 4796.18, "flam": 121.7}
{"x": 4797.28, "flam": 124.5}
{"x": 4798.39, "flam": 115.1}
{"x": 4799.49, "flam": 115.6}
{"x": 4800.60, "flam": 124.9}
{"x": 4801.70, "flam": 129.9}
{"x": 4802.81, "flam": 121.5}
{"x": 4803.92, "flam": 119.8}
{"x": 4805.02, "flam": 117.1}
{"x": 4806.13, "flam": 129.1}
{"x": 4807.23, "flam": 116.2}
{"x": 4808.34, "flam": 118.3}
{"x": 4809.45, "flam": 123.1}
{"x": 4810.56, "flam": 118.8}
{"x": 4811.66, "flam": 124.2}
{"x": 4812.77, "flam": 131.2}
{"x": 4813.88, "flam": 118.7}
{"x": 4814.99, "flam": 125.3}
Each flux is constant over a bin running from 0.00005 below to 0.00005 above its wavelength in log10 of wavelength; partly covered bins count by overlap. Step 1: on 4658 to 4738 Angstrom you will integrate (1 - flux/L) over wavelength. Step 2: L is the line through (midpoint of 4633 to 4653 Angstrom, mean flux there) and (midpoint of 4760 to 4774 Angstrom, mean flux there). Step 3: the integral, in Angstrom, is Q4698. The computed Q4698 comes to -1.8 Angstrom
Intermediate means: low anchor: 116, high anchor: 113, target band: 118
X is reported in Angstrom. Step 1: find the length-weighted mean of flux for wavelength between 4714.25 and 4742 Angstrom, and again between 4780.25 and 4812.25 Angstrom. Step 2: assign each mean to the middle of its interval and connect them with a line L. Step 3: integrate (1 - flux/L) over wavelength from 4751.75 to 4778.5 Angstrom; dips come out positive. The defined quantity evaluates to 0.9 Angstrom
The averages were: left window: 120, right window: 121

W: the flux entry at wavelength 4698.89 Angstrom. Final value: 105.6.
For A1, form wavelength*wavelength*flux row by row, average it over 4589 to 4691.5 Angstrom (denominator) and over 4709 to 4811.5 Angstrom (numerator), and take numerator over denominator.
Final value 1.1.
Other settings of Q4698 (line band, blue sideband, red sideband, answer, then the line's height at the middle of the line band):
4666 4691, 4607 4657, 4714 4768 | 0.79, 120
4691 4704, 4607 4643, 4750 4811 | 0.82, 122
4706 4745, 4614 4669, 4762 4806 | 0.30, 119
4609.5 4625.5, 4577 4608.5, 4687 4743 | -1.62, 115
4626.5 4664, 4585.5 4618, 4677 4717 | -0.91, 118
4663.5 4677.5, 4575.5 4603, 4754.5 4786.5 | 0.16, 116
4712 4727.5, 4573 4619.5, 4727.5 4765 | -0.39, 119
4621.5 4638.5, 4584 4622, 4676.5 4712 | -0.86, 118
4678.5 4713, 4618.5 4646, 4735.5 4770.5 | 1.25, 121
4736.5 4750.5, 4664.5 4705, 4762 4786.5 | -0.68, 116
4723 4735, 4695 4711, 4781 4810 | -0.31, 115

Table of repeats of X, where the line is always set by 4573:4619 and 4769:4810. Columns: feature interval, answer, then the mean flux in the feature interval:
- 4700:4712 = 0.8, 111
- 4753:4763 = 0.1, 119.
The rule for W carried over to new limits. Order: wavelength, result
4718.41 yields 125.2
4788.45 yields 120.2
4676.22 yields 130.5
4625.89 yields 120.4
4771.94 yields 110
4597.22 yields 121.6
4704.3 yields 125.9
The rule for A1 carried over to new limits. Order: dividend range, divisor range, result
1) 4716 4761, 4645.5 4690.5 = 1.06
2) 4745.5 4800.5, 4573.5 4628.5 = 1.06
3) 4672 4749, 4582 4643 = 1.02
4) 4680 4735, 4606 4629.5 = 0.97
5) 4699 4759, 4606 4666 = 1.01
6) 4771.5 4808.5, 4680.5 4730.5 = 1.06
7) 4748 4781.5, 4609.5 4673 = 1.03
